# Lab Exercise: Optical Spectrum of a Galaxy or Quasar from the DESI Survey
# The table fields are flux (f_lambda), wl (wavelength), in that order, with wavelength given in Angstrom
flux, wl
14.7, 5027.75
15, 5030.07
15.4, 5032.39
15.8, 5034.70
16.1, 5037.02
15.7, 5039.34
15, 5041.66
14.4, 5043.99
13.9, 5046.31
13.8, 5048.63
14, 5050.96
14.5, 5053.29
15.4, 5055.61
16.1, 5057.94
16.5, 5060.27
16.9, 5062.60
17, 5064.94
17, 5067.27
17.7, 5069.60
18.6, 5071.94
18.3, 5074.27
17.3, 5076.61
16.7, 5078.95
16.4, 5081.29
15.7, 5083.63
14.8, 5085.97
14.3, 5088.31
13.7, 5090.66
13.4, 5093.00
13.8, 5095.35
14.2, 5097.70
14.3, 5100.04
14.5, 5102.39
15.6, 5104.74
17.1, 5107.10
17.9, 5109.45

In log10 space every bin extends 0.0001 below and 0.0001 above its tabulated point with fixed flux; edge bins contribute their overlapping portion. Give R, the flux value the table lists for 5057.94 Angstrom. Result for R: 16.1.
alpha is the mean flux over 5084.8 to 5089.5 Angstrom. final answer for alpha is 14.5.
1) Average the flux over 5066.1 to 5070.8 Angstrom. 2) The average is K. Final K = 17.4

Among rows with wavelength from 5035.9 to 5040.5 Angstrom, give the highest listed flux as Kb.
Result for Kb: 16.1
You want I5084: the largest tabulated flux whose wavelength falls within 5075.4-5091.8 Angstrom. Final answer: 17.3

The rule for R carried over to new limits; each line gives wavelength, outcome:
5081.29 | 16.4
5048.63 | 13.8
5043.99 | 14.4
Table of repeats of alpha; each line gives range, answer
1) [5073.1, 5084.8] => 16.9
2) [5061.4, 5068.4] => 17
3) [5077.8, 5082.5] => 16.5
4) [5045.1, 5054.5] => 14.1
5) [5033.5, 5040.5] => 15.9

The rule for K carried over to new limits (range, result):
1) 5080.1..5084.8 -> 16.1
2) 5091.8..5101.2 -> 13.9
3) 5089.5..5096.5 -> 13.6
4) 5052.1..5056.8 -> 15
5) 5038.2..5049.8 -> 14.6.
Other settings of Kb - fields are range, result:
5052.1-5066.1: 17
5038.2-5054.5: 15.7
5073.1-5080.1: 18.3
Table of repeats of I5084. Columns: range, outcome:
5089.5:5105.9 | 15.6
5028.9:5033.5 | 15.4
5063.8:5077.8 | 18.6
